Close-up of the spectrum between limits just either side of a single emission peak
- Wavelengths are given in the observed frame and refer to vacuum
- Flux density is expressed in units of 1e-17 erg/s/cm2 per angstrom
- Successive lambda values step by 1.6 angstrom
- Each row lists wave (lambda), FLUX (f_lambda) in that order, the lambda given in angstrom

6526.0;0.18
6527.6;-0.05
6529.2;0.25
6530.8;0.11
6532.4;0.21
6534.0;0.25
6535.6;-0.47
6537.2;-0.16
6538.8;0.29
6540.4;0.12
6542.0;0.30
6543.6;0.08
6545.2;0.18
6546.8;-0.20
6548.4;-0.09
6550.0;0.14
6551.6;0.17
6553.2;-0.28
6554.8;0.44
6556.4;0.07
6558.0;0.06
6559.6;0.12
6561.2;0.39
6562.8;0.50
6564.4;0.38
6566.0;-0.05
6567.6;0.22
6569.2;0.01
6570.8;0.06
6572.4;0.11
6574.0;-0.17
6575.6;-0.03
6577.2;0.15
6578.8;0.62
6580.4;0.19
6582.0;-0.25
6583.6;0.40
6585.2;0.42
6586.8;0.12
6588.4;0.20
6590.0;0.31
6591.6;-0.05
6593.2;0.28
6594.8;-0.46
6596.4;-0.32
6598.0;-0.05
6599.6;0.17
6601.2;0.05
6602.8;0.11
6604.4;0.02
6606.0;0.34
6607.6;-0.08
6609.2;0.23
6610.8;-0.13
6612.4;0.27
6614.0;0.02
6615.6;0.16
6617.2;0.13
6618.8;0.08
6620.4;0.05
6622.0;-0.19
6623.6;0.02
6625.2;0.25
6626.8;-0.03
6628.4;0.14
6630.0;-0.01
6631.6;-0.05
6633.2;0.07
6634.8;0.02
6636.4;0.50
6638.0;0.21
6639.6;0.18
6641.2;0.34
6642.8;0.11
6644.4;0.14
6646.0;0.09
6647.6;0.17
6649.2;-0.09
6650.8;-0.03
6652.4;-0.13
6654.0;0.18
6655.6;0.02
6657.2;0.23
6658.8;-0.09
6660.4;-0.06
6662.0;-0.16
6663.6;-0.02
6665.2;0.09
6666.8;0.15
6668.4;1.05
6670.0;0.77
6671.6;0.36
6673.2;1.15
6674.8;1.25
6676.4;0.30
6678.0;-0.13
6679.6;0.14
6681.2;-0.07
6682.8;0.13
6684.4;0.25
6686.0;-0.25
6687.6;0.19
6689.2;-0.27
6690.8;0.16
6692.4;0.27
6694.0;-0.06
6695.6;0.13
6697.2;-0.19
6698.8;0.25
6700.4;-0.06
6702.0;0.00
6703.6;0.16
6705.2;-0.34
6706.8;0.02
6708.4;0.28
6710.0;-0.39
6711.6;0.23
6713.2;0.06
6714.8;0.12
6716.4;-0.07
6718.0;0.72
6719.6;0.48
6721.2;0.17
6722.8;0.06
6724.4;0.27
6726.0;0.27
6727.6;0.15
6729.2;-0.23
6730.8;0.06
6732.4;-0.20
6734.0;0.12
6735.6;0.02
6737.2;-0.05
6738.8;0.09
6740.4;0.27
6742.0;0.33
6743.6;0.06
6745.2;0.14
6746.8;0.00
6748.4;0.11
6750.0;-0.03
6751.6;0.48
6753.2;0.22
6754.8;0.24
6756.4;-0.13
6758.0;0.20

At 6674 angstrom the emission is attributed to [O II] 3727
